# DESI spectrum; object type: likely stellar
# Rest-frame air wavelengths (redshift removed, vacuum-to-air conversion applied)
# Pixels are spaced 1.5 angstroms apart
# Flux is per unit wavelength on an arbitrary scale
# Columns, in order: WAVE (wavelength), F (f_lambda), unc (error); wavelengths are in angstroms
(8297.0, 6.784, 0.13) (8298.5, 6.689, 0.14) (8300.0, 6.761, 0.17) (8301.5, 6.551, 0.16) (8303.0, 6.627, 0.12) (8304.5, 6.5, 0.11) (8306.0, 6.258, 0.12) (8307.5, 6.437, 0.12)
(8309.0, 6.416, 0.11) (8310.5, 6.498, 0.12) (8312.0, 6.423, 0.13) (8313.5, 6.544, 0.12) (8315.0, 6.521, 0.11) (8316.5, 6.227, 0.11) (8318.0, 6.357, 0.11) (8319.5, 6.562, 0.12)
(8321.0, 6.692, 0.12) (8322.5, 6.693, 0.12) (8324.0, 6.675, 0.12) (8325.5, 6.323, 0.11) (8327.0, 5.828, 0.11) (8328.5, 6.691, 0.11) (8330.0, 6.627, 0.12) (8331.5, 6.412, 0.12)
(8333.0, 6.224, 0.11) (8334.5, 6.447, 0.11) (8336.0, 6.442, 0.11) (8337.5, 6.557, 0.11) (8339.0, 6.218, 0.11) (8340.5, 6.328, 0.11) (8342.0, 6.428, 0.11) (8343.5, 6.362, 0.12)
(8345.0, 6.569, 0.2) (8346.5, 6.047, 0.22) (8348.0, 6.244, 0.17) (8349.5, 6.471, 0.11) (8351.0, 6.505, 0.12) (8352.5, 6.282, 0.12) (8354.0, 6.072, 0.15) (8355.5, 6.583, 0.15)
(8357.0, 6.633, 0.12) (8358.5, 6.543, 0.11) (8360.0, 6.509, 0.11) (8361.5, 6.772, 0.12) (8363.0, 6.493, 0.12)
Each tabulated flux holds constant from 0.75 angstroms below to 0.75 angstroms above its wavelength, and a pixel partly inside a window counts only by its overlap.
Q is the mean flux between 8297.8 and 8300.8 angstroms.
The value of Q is 6.72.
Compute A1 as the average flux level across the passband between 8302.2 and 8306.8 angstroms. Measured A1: 6.46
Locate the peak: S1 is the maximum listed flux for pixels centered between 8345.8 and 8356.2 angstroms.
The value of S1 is 6.583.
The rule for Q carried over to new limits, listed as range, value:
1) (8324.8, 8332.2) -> 6.38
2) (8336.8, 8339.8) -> 6.38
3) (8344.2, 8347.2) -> 6.31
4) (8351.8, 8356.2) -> 6.31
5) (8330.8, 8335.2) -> 6.36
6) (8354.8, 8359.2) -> 6.59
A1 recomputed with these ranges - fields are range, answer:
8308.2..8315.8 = 6.48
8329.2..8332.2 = 6.52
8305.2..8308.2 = 6.35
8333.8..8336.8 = 6.45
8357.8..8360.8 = 6.53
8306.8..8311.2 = 6.45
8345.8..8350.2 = 6.25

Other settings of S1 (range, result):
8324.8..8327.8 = 6.323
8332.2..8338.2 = 6.557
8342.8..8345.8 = 6.569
